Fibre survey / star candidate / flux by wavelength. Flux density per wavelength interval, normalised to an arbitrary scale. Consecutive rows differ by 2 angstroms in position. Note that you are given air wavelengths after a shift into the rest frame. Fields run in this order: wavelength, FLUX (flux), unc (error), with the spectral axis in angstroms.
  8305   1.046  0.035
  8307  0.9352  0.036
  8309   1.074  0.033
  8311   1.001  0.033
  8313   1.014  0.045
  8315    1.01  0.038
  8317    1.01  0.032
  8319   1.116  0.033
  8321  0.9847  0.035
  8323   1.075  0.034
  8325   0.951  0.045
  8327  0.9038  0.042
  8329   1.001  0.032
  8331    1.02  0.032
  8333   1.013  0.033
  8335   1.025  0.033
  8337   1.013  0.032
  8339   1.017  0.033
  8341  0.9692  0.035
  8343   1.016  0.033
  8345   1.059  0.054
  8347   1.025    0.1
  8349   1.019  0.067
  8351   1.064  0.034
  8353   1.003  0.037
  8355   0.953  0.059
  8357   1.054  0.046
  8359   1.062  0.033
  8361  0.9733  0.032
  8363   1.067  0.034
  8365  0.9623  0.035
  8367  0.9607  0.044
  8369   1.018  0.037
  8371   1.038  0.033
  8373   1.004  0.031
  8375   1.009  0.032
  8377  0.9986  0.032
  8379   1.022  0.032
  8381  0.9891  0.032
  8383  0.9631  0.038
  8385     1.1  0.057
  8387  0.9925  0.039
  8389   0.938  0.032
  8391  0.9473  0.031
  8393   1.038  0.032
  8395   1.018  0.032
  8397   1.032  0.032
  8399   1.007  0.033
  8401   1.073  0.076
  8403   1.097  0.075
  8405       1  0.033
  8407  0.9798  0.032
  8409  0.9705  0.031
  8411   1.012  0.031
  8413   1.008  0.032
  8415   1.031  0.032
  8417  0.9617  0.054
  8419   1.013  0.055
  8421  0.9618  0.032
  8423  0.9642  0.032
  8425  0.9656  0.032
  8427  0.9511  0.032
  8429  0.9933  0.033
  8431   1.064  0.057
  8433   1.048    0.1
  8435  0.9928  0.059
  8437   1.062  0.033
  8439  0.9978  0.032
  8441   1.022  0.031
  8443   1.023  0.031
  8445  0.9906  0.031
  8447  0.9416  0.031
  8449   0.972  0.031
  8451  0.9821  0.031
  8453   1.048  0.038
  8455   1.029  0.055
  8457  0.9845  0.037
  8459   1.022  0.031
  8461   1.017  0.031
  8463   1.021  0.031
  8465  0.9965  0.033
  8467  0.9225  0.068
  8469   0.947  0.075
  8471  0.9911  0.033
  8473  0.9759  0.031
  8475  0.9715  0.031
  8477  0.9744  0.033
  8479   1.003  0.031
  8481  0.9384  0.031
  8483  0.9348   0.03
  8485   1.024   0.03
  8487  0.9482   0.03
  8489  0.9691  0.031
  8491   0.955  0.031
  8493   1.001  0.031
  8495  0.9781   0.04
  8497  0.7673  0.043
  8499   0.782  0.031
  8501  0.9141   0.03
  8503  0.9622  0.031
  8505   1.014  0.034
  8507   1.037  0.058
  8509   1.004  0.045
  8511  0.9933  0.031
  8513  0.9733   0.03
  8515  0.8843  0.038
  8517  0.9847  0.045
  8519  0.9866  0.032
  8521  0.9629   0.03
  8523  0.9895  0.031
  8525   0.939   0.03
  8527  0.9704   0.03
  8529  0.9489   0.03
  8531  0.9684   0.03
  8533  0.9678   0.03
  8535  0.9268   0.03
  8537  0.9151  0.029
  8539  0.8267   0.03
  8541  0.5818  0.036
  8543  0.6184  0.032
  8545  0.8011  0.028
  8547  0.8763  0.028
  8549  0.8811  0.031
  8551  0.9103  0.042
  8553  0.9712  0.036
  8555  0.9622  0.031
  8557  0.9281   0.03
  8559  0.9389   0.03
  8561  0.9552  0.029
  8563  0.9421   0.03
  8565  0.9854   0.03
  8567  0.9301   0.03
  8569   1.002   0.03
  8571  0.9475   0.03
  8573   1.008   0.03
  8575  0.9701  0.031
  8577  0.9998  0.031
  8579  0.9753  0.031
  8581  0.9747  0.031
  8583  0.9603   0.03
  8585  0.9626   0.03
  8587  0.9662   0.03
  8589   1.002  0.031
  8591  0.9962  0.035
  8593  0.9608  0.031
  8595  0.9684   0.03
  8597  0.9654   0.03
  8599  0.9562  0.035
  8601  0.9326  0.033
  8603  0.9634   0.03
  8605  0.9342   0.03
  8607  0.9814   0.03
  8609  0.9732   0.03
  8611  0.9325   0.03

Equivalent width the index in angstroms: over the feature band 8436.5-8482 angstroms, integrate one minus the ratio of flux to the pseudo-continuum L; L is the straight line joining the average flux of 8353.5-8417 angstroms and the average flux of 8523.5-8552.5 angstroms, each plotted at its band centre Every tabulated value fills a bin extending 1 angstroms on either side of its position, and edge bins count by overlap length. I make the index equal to -2.4 angstroms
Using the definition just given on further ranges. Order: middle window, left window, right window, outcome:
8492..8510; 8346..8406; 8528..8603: 0.3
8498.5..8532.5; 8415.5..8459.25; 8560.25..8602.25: 0.7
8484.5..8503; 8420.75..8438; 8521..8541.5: 0.4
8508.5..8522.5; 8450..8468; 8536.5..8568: -0.7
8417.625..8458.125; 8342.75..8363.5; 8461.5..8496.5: -0.4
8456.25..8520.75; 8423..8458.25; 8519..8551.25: -1.6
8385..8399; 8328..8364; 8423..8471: 0.1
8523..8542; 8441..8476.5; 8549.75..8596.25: 1.5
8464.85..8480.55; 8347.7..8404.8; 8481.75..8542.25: -0.2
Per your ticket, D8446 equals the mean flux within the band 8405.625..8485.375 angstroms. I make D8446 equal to 0.993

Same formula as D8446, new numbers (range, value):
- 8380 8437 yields 1.01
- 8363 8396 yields 1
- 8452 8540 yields 0.963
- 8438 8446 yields 1.01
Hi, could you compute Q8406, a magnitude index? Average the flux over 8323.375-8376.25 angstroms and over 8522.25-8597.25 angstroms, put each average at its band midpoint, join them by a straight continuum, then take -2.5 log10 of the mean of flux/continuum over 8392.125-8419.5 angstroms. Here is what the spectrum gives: -0.032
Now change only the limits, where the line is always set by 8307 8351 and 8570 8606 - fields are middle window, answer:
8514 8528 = 0.02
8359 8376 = 0.00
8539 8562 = 0.14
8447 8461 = -0.01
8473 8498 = 0.03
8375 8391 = 0.01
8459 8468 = 0.00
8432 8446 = -0.03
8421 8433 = 0.01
